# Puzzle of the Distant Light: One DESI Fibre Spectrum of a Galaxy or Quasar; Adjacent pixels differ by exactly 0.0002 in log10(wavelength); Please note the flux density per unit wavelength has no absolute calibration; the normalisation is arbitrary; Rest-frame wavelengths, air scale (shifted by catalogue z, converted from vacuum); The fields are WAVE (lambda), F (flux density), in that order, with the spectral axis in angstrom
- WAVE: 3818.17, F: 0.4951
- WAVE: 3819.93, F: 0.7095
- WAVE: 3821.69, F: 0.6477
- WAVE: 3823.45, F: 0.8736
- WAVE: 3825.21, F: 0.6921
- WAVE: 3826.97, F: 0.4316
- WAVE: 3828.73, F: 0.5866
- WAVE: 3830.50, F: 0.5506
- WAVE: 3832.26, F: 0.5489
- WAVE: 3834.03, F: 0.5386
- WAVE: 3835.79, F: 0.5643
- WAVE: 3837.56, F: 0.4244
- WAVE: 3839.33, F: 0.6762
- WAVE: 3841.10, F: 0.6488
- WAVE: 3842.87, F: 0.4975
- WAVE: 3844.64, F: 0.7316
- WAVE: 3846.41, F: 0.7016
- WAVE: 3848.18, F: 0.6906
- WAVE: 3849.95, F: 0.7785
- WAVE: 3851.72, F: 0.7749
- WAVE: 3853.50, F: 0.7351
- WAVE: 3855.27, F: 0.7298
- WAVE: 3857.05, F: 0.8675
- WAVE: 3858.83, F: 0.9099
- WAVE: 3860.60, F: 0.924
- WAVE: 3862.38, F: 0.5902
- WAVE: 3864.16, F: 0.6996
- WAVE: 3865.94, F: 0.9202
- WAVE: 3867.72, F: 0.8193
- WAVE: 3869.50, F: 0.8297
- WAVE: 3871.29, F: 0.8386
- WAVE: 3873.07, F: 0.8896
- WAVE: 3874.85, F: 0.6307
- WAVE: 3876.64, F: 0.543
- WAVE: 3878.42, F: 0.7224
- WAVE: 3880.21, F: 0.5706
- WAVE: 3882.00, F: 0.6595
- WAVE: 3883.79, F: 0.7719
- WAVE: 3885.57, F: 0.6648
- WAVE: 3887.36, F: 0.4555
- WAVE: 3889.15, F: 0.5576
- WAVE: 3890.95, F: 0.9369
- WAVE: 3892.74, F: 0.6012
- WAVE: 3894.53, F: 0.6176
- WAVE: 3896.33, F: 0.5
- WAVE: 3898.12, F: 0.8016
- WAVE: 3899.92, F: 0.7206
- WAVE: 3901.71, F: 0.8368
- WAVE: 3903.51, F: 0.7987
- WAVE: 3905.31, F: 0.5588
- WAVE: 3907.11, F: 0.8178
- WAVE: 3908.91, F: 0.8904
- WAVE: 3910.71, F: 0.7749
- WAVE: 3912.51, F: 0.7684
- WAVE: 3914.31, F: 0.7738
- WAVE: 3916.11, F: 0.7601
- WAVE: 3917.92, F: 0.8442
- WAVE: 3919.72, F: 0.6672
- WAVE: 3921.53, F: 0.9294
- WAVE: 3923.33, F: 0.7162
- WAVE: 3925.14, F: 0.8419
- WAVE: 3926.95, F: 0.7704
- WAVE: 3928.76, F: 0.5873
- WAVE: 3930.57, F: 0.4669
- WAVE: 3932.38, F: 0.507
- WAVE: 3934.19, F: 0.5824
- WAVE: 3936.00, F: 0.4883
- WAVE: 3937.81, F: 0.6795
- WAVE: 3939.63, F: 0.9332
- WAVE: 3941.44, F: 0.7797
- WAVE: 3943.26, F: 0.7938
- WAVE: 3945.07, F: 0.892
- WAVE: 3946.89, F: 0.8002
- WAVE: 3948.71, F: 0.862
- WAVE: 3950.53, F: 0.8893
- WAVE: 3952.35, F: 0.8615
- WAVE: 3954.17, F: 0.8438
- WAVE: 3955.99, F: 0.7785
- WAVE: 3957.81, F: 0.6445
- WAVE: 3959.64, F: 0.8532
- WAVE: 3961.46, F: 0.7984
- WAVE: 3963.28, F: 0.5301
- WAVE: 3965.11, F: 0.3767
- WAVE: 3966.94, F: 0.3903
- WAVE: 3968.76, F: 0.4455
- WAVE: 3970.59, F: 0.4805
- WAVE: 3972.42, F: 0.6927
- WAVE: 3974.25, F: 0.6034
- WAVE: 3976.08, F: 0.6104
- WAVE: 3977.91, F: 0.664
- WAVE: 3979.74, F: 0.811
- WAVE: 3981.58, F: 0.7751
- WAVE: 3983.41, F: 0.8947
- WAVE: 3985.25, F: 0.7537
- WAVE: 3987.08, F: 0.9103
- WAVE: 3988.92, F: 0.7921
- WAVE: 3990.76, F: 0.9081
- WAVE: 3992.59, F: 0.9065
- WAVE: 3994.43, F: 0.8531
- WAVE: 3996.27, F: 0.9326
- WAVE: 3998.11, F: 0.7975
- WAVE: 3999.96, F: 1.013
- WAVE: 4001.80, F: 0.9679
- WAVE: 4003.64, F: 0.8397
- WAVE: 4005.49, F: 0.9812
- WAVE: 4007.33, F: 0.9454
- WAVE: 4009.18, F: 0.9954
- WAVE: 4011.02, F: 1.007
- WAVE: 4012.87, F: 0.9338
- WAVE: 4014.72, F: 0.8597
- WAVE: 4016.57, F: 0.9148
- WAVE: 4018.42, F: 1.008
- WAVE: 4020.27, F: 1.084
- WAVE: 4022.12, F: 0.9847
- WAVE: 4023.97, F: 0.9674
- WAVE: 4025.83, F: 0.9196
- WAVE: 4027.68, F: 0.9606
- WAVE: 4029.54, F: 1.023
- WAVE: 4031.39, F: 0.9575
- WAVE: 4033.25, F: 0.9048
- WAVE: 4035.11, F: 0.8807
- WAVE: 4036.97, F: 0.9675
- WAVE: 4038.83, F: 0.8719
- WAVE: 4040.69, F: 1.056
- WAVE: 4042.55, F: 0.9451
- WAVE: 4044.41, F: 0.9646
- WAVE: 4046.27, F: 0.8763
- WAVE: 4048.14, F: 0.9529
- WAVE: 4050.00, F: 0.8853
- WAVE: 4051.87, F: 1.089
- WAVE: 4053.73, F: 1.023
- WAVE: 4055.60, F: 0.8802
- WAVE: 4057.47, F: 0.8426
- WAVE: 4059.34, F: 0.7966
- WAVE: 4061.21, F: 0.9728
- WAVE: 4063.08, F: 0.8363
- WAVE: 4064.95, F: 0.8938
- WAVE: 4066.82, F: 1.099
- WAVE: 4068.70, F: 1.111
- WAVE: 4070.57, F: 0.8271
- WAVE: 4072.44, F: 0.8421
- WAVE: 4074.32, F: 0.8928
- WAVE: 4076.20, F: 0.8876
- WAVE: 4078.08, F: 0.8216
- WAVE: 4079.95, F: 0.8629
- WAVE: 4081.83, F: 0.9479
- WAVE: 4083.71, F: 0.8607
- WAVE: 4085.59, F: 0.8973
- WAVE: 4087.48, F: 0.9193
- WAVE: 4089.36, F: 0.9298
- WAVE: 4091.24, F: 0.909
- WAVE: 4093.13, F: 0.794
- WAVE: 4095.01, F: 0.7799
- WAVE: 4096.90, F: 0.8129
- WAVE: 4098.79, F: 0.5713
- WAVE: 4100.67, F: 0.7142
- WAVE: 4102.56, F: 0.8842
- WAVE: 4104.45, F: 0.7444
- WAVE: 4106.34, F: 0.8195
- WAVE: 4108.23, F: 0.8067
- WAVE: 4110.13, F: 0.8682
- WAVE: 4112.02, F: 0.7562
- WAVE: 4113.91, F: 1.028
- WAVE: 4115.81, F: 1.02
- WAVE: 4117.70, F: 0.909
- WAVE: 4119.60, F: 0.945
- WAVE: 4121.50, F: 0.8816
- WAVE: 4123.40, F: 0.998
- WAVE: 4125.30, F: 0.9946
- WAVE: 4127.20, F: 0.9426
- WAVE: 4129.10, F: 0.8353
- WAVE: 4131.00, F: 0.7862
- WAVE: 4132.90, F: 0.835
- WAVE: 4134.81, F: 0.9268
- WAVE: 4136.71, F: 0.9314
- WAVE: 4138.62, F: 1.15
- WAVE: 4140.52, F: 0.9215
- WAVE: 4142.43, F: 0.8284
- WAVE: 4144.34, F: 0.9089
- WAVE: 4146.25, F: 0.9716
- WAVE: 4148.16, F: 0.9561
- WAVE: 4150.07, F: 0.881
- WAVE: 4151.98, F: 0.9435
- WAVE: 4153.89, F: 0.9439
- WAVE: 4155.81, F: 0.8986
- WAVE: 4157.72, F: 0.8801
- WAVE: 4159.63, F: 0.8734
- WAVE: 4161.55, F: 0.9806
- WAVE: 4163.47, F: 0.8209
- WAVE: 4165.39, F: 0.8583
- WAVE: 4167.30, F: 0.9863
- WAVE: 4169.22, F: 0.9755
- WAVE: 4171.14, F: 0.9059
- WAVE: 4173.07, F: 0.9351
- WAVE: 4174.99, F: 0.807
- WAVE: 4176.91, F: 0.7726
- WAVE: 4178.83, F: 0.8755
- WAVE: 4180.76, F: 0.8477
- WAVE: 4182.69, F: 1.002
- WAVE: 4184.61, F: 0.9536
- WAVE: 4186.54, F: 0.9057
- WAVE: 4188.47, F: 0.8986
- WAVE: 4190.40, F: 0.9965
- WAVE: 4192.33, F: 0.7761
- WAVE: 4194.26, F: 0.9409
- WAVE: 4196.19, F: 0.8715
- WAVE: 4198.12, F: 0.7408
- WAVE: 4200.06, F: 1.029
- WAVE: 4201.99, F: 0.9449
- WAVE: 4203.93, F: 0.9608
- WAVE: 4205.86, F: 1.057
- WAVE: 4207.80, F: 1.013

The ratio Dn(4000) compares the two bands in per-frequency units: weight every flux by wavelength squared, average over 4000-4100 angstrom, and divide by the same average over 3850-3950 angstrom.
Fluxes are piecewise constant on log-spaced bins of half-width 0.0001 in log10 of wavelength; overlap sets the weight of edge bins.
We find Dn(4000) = 1.3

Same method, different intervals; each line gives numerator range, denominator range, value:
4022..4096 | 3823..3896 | 1.48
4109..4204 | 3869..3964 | 1.41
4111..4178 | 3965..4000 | 1.35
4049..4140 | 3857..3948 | 1.34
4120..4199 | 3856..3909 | 1.43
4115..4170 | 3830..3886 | 1.51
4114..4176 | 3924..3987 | 1.45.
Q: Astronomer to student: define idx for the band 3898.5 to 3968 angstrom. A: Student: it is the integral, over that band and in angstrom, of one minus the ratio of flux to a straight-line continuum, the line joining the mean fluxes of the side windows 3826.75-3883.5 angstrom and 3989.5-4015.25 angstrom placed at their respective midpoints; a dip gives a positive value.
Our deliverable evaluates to 6.9 angstrom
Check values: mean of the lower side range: 0.692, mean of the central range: 0.732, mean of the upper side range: 0.924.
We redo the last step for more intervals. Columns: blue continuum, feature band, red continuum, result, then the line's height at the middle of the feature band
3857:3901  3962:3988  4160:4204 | 4.6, 0.777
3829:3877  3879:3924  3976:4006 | 2.3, 0.758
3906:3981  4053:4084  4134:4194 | -3.0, 0.826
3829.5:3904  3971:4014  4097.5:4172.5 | -3.1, 0.789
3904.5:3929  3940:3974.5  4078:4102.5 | 3.4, 0.785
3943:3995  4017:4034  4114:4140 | -3.6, 0.809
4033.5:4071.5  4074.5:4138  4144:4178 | 3.6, 0.922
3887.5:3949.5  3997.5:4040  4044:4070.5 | -3.3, 0.881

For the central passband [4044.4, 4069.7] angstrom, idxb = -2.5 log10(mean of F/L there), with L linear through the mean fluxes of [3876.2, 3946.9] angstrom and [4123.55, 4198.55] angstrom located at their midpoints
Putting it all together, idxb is -0.15 mag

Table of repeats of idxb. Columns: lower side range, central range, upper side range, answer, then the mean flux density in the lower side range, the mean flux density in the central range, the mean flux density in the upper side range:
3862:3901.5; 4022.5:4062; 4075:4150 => -0.14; 0.701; 0.94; 0.881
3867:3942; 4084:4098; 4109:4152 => 0.03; 0.711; 0.859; 0.922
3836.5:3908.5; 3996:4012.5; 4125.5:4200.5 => -0.18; 0.712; 0.942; 0.905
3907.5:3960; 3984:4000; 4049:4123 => -0.08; 0.758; 0.867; 0.882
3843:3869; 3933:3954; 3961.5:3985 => -0.19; 0.77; 0.777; 0.618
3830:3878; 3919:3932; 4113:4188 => 0.08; 0.707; 0.703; 0.918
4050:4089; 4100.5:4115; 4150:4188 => 0.09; 0.915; 0.835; 0.903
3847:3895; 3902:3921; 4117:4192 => -0.02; 0.731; 0.771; 0.913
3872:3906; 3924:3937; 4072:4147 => 0.17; 0.677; 0.609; 0.878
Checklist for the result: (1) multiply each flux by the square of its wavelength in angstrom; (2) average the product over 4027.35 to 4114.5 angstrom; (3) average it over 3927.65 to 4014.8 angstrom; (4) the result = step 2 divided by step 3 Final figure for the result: 1.22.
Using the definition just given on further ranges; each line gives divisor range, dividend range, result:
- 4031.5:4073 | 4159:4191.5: 1.03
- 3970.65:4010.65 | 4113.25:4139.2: 1.20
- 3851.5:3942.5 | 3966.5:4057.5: 1.28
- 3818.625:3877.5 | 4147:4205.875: 1.54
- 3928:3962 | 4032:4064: 1.32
